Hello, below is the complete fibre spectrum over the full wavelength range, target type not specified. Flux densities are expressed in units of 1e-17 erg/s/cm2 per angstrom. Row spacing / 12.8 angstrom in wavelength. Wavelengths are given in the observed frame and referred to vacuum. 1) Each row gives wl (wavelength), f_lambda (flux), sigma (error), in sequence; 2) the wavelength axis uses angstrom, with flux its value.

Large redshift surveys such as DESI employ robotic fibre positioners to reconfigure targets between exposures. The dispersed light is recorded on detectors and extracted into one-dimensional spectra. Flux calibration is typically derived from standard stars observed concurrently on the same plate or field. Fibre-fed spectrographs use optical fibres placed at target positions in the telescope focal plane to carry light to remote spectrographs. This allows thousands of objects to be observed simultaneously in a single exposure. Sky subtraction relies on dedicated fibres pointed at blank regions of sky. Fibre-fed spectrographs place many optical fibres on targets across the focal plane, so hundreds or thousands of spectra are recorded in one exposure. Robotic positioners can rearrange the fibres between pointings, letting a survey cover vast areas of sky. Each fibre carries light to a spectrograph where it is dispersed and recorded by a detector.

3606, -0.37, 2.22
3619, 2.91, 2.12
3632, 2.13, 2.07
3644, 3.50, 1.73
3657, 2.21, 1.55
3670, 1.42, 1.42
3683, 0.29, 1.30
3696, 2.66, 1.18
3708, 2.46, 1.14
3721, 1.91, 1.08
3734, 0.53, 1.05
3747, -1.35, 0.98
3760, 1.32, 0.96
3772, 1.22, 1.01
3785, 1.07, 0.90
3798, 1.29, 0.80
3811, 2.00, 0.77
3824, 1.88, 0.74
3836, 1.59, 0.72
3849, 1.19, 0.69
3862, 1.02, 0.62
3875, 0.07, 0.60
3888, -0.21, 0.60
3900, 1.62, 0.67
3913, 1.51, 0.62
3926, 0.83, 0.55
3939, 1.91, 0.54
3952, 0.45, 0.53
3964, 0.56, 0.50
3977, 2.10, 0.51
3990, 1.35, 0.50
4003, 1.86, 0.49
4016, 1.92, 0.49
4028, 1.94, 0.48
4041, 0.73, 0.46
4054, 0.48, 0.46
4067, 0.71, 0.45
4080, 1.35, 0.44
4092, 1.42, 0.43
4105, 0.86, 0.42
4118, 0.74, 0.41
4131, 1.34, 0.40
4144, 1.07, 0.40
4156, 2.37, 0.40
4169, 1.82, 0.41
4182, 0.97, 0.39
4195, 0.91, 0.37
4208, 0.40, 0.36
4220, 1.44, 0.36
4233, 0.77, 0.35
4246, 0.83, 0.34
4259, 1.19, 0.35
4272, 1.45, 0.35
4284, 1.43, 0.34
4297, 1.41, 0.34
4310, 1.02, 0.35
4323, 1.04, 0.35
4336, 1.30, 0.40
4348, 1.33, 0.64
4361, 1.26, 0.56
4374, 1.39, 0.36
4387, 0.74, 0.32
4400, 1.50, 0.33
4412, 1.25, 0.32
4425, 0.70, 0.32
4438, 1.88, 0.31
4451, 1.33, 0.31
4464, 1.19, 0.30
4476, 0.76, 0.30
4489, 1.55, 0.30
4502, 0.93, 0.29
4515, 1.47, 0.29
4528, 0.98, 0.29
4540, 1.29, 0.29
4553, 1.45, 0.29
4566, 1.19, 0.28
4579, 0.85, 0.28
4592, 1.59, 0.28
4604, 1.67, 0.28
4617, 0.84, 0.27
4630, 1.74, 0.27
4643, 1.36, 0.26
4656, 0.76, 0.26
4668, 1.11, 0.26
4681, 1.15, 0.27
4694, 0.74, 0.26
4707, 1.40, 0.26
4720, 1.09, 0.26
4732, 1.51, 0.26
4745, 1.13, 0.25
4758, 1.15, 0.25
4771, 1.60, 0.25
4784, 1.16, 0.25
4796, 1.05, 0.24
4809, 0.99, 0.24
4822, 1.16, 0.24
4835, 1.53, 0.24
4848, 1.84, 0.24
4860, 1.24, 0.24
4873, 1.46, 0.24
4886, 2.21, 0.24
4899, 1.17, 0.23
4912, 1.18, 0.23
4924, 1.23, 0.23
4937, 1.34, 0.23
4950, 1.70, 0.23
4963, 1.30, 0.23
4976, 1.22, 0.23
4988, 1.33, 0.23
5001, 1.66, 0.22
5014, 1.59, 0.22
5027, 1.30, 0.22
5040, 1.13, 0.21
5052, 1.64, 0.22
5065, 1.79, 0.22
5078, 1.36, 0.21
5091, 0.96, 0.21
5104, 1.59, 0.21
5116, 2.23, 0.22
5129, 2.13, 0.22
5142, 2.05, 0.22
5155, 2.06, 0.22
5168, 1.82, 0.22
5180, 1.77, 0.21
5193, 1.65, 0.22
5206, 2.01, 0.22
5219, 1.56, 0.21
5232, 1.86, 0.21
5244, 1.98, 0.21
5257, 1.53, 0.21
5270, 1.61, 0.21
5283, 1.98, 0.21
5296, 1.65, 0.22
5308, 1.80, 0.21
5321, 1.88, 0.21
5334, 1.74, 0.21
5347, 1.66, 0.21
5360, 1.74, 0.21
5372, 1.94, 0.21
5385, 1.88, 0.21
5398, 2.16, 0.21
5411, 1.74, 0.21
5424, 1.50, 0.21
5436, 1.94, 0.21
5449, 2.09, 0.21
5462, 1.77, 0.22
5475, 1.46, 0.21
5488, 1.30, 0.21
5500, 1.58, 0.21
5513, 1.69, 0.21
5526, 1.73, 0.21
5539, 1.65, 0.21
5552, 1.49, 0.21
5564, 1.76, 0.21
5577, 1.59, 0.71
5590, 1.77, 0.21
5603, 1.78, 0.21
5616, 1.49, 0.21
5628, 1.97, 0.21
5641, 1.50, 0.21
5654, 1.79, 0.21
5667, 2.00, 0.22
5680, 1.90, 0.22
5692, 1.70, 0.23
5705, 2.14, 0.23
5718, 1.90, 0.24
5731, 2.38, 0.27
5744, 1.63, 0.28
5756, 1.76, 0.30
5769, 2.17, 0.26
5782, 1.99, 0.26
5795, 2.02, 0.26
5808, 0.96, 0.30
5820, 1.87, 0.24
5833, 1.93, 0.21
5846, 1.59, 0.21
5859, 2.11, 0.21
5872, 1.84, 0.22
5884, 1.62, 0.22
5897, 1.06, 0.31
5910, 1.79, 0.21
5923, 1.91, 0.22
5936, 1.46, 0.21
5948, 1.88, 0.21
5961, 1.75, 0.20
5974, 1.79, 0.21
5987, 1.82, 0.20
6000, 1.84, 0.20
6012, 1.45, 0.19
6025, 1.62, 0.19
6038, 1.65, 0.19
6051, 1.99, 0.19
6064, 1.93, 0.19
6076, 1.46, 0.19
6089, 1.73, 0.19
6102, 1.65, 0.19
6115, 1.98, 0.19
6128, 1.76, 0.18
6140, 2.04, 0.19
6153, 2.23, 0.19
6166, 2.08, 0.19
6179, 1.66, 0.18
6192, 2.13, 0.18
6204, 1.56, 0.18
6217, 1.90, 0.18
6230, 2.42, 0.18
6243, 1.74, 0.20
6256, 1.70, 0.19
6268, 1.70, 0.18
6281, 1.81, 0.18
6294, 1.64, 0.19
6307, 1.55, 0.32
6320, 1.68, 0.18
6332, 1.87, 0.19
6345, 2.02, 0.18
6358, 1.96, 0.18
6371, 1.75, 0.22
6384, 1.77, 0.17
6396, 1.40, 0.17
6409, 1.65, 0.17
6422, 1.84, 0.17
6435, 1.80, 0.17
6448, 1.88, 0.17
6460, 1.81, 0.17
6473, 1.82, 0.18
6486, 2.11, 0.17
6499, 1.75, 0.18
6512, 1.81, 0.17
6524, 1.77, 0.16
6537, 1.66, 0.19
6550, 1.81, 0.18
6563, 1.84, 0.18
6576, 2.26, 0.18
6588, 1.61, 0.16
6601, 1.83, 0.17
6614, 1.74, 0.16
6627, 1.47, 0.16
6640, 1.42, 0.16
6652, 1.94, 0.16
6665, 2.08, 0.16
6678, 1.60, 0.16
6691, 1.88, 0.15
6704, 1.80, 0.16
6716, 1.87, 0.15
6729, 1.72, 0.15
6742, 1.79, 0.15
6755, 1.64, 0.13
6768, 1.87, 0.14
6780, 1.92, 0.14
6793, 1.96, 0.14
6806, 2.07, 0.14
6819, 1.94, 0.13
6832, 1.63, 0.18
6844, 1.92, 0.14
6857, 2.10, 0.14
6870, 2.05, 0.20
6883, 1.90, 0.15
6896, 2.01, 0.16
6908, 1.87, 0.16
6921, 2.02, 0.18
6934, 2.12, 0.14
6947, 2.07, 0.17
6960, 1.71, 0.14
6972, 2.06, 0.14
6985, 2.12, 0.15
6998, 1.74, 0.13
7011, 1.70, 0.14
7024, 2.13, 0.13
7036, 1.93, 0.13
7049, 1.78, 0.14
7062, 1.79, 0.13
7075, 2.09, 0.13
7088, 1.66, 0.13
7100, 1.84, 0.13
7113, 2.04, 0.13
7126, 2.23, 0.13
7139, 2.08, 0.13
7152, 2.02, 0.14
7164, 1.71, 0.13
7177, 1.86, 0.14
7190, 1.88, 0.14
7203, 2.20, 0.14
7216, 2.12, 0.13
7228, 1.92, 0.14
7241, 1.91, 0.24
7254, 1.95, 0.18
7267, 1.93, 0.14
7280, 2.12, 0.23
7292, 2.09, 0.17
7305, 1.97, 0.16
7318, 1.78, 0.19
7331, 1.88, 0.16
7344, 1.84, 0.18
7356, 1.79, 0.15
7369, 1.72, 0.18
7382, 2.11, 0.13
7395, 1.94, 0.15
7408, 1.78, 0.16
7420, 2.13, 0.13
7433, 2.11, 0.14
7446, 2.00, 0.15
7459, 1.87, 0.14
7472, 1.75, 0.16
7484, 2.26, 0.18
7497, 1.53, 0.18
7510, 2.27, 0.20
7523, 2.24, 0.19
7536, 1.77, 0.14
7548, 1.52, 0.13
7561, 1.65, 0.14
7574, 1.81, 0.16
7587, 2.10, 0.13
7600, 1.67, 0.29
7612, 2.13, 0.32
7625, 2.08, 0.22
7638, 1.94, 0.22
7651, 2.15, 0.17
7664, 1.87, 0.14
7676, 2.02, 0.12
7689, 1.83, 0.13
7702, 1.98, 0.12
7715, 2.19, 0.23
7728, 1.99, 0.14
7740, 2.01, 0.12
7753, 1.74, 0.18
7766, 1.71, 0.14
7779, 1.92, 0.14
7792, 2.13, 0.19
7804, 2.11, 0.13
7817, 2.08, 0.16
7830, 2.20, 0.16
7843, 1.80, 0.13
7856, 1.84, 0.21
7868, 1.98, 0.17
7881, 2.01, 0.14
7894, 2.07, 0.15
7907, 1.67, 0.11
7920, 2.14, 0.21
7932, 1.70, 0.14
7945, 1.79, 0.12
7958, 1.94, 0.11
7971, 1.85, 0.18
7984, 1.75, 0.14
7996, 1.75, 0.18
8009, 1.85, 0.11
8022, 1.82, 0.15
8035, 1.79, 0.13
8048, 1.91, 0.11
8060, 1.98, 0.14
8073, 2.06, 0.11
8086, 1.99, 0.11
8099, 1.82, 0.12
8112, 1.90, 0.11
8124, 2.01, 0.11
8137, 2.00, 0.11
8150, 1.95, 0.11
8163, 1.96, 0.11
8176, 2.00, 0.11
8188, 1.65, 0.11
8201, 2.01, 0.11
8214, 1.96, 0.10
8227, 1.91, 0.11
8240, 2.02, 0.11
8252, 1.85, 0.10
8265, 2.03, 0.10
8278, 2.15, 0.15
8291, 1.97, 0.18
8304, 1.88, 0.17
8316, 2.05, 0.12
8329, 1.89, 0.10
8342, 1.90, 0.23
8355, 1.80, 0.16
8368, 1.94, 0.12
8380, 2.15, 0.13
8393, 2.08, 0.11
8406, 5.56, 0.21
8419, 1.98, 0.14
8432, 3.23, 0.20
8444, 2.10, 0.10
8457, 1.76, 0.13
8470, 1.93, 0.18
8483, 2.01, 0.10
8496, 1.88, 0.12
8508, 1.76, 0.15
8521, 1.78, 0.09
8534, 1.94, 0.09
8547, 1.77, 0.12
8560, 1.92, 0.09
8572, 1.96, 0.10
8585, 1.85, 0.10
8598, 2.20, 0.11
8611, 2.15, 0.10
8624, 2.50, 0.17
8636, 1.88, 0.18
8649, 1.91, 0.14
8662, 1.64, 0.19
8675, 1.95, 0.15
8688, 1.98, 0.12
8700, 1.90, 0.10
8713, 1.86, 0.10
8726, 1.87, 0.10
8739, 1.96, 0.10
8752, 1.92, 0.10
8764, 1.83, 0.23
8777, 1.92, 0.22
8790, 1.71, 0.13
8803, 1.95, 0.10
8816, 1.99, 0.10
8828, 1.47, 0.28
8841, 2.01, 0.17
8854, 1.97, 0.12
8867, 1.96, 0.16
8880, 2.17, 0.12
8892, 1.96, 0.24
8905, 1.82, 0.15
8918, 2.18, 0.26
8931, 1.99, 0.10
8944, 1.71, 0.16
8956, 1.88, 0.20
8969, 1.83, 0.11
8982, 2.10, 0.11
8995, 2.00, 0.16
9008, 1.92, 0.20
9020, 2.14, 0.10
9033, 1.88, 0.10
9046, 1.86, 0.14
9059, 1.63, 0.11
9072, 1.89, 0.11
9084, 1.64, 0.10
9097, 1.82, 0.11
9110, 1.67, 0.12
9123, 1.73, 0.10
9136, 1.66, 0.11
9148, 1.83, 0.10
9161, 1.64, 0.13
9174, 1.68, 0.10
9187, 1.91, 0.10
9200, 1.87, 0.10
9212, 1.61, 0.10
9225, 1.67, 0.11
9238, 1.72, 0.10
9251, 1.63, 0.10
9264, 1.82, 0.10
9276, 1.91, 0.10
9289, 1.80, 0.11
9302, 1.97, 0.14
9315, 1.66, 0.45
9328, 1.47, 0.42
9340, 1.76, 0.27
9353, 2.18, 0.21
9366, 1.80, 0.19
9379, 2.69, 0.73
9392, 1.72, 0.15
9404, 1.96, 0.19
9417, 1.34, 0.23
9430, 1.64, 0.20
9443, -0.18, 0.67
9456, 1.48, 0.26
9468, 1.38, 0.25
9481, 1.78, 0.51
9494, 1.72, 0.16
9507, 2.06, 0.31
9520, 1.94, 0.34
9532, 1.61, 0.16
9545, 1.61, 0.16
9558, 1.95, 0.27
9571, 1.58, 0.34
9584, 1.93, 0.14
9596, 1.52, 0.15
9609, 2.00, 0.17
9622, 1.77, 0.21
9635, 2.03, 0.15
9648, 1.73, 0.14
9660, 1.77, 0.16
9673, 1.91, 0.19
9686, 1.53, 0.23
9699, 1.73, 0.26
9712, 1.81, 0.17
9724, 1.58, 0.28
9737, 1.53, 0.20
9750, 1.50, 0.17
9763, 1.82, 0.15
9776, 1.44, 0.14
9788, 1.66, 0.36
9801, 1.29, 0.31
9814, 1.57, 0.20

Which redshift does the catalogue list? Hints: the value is 0.28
